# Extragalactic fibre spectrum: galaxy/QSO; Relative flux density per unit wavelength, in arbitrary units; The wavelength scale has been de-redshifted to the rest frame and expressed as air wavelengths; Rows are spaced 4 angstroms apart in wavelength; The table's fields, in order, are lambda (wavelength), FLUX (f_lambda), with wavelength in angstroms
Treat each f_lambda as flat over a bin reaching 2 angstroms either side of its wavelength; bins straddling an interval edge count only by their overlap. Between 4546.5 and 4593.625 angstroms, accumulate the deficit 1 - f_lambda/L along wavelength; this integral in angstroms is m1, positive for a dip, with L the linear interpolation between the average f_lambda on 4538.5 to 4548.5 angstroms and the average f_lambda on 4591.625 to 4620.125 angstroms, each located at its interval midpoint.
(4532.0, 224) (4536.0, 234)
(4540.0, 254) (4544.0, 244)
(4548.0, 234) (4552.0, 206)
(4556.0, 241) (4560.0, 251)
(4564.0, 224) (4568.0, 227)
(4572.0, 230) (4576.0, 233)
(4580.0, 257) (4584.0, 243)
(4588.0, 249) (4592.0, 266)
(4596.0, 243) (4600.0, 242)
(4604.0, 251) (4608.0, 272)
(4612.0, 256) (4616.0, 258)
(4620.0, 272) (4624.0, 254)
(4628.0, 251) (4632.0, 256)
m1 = 2.18 angstroms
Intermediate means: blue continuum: 245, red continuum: 256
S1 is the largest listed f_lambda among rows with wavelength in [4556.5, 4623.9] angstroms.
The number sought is 272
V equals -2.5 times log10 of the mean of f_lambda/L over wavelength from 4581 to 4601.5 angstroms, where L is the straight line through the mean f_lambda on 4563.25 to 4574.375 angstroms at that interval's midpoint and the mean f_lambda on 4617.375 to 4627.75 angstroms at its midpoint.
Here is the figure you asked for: -0.035 mag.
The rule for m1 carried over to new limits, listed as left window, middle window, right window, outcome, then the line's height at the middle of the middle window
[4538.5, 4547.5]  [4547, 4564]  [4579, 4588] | 1.0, 247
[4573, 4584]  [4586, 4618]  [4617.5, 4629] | -0.4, 252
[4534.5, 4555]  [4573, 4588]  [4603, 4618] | 0.3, 248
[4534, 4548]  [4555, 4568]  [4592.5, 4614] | 0.5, 246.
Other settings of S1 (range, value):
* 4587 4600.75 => 266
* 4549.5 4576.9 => 251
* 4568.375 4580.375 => 257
